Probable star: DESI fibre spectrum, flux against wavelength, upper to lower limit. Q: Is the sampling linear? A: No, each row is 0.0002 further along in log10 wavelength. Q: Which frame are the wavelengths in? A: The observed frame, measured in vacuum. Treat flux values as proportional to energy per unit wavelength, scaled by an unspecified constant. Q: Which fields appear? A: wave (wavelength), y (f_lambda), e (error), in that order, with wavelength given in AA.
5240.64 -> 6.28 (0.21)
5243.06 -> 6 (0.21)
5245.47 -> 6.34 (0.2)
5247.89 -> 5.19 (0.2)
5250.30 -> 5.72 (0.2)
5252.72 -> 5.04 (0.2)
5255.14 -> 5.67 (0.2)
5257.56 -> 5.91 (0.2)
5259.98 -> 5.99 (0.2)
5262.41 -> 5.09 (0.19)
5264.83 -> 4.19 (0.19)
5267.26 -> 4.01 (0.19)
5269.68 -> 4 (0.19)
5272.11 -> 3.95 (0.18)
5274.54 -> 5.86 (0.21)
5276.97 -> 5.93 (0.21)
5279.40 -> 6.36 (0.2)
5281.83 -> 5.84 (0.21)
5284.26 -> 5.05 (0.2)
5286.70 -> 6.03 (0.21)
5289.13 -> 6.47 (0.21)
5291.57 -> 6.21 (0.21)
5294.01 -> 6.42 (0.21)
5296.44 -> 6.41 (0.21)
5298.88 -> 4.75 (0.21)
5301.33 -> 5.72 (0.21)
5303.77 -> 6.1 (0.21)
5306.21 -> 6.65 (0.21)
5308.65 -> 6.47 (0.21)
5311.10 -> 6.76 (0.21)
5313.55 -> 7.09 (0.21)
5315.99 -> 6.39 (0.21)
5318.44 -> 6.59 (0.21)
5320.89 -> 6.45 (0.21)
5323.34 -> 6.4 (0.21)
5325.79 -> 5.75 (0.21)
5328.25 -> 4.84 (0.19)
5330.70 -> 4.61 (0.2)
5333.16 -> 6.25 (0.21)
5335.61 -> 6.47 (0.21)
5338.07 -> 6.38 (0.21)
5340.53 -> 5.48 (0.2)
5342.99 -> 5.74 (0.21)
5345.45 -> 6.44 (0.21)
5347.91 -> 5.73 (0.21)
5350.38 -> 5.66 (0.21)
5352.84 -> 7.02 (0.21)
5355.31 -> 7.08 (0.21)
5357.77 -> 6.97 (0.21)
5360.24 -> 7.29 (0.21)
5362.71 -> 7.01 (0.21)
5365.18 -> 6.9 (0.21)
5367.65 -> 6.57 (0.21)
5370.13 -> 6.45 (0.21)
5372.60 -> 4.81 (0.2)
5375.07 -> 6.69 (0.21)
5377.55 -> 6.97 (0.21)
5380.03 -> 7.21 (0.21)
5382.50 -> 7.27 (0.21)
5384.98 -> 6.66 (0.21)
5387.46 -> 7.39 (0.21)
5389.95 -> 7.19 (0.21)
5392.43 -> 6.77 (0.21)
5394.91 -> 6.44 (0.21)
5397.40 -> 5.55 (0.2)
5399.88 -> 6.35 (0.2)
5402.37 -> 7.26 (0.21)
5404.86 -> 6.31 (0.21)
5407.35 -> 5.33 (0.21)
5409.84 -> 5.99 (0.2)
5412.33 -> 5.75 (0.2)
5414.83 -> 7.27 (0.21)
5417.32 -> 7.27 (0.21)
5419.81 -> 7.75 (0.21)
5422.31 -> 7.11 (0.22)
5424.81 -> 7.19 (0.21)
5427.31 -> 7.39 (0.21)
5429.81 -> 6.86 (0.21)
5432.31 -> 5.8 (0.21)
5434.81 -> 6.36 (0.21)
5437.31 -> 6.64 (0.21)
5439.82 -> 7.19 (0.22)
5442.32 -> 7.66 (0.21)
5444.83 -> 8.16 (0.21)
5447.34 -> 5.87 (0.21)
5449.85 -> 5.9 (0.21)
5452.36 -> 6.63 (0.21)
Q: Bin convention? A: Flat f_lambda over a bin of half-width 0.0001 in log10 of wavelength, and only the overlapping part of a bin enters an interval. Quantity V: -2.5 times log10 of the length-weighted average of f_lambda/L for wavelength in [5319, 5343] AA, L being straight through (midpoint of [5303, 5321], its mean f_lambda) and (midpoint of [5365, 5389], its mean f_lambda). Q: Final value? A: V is 0.13 mag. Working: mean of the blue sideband 6.58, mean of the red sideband 6.69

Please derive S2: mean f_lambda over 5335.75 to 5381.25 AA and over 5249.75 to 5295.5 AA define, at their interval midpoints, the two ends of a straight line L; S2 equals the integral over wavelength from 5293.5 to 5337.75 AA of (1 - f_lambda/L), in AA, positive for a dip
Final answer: -1.2 AA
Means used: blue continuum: 5.46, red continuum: 6.47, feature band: 6.12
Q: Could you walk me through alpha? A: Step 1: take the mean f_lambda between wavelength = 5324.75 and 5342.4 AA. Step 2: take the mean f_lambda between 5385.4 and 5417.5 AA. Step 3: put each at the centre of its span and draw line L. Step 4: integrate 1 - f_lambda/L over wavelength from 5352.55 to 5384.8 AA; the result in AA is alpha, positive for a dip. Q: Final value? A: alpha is -3.5 AA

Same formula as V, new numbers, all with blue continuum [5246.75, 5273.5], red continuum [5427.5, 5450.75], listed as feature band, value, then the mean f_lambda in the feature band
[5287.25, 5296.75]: -0.20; 6.35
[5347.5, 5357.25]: -0.10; 6.47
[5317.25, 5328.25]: -0.10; 6.13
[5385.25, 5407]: -0.05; 6.6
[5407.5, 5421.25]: -0.03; 6.69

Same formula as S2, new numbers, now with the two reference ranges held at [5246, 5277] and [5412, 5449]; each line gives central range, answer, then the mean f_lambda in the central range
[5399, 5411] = 0.8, 6.24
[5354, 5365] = -1.6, 7.07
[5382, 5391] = -0.9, 7.11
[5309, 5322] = -2.1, 6.64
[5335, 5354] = -0.2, 6.1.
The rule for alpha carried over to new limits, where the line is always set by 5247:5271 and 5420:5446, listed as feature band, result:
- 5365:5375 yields 0.27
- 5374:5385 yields -0.93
